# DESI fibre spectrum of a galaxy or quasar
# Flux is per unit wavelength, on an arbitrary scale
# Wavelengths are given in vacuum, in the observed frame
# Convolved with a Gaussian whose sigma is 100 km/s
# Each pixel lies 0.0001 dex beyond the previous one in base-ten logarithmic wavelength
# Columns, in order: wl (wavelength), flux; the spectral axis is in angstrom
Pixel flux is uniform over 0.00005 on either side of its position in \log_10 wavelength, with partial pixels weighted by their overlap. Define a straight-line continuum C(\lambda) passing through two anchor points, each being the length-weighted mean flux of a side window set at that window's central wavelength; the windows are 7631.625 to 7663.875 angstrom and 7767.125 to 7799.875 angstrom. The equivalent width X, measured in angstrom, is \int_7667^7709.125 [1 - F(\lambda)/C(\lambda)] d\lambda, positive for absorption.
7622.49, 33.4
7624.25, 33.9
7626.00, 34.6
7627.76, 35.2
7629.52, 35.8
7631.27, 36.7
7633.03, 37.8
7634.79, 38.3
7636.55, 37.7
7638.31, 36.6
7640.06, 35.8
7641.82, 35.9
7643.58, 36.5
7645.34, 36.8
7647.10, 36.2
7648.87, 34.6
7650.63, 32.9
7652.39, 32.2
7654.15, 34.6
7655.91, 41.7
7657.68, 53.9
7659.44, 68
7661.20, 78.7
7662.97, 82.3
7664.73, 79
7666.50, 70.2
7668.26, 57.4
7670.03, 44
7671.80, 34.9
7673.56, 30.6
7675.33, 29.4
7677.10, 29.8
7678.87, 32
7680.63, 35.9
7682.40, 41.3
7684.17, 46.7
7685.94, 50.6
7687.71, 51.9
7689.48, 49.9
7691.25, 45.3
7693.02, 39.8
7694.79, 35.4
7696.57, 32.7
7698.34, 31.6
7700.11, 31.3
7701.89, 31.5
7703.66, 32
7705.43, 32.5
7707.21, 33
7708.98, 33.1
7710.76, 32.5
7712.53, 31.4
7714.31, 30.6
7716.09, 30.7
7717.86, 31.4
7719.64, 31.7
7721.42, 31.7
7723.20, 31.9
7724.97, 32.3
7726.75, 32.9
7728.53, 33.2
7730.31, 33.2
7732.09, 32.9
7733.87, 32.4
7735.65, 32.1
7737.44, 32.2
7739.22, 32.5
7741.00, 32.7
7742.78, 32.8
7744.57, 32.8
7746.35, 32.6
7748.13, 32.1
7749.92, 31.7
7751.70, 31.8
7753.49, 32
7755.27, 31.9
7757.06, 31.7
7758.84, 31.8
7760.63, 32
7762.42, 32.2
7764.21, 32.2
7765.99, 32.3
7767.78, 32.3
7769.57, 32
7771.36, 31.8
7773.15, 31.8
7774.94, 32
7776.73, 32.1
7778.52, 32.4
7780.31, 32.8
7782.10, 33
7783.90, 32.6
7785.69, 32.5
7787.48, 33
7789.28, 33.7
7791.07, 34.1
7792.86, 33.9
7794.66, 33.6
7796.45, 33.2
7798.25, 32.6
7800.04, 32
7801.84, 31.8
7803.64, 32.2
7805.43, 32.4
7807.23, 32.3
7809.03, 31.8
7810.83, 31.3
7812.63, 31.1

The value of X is 2.3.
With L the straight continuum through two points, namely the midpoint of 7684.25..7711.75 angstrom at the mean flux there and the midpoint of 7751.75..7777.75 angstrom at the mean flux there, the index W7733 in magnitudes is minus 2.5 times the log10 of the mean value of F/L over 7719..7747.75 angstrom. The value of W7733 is 0.07 mag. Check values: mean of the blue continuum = 37.8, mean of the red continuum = 32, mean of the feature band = 32.5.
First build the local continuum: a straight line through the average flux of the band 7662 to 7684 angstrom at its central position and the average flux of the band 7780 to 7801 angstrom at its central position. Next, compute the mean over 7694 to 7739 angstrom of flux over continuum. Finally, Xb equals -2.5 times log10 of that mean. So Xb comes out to 0.29 mag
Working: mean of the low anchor 47.3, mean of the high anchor 33.1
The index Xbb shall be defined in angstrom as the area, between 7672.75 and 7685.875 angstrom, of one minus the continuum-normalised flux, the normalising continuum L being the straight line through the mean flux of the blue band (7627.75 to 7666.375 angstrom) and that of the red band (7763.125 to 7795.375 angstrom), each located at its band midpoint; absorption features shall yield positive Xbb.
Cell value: 1.9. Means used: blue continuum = 45.1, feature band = 36.1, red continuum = 32.7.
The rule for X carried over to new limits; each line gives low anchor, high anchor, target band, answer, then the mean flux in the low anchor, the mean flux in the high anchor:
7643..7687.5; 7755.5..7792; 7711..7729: 3.41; 46.2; 32.4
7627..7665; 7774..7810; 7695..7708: 2.42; 43.9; 32.7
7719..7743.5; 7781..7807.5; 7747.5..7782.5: 0.65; 32.5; 32.9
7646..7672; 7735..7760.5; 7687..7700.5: 1.43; 52.4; 32.2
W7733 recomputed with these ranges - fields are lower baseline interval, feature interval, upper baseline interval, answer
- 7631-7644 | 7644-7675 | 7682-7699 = -0.243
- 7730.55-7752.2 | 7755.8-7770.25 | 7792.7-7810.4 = 0.013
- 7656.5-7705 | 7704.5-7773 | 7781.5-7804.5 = 0.212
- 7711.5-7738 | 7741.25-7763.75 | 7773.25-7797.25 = 0.011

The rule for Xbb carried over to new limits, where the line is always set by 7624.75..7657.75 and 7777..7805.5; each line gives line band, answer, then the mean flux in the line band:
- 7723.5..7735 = 0.6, 32.8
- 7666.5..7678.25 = -1.4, 40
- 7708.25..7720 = 1.1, 31.6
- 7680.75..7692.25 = -3.7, 46.8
